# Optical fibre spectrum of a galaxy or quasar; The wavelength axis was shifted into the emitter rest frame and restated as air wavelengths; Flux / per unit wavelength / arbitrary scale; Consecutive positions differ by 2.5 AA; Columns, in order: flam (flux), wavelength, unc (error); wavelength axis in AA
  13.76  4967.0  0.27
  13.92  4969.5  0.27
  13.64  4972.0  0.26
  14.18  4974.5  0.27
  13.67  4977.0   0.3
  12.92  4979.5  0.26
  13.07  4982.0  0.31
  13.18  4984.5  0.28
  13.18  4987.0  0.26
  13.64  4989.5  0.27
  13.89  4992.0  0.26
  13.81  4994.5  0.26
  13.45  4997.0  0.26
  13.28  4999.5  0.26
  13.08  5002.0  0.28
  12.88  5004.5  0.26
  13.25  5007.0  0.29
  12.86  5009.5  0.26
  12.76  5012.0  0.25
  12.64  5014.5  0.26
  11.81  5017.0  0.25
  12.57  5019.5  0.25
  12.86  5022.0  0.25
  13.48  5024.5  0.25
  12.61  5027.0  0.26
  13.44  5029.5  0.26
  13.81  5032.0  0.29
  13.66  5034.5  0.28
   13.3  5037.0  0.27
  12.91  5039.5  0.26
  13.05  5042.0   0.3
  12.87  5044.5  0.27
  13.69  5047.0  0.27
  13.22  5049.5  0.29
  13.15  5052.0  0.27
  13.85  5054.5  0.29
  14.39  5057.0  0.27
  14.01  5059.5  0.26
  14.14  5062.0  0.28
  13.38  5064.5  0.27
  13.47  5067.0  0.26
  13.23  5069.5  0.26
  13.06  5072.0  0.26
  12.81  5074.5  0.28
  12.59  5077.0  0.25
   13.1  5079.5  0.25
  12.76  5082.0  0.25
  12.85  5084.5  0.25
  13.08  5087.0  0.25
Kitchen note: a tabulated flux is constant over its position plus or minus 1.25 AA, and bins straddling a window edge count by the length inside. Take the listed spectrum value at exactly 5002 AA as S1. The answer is 13.08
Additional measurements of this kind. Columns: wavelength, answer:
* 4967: 13.76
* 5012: 12.76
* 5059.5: 14.01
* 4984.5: 13.18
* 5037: 13.3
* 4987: 13.18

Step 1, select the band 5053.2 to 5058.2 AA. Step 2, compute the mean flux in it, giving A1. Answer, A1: 14.1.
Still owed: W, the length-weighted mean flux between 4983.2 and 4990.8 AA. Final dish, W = 13.3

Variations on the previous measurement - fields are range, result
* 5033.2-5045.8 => 13.2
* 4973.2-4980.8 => 13.6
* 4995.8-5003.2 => 13.3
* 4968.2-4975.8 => 13.9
